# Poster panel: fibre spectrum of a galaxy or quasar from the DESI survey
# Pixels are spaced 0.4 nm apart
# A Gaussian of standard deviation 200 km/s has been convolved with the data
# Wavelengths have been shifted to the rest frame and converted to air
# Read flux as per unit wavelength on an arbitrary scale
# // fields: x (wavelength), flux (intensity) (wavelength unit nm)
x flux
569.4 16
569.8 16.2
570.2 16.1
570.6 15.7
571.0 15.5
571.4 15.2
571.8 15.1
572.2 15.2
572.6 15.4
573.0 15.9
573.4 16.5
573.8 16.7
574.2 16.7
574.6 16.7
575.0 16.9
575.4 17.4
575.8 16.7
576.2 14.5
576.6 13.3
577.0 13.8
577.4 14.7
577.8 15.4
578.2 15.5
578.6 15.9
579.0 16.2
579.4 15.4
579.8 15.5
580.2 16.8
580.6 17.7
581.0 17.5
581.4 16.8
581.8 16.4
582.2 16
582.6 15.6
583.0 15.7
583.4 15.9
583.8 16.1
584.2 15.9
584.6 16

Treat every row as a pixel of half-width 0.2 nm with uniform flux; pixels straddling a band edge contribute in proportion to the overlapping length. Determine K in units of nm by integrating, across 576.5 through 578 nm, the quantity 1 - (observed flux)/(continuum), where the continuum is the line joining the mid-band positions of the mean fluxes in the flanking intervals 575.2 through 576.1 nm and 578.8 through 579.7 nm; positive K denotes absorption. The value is 0.18 nm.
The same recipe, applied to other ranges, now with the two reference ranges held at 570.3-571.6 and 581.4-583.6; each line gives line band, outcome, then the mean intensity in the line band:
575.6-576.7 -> 0.05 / 15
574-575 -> -0.07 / 16.7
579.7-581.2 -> -0.10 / 17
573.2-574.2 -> -0.06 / 16.6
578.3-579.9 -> 0.01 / 15.8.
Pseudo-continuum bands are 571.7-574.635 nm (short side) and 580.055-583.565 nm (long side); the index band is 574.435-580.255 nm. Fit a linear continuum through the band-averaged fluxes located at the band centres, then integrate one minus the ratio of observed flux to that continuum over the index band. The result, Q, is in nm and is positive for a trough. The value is 0.23 nm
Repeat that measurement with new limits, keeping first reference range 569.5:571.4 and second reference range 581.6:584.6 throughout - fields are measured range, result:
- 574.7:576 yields -0.091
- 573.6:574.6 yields -0.054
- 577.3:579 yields 0.041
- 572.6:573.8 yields -0.023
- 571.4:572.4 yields 0.042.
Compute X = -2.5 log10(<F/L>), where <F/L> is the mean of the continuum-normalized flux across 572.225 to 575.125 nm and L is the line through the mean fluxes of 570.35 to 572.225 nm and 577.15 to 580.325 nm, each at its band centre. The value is -0.06 mag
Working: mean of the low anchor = 15.4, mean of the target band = 16.3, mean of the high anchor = 15.6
